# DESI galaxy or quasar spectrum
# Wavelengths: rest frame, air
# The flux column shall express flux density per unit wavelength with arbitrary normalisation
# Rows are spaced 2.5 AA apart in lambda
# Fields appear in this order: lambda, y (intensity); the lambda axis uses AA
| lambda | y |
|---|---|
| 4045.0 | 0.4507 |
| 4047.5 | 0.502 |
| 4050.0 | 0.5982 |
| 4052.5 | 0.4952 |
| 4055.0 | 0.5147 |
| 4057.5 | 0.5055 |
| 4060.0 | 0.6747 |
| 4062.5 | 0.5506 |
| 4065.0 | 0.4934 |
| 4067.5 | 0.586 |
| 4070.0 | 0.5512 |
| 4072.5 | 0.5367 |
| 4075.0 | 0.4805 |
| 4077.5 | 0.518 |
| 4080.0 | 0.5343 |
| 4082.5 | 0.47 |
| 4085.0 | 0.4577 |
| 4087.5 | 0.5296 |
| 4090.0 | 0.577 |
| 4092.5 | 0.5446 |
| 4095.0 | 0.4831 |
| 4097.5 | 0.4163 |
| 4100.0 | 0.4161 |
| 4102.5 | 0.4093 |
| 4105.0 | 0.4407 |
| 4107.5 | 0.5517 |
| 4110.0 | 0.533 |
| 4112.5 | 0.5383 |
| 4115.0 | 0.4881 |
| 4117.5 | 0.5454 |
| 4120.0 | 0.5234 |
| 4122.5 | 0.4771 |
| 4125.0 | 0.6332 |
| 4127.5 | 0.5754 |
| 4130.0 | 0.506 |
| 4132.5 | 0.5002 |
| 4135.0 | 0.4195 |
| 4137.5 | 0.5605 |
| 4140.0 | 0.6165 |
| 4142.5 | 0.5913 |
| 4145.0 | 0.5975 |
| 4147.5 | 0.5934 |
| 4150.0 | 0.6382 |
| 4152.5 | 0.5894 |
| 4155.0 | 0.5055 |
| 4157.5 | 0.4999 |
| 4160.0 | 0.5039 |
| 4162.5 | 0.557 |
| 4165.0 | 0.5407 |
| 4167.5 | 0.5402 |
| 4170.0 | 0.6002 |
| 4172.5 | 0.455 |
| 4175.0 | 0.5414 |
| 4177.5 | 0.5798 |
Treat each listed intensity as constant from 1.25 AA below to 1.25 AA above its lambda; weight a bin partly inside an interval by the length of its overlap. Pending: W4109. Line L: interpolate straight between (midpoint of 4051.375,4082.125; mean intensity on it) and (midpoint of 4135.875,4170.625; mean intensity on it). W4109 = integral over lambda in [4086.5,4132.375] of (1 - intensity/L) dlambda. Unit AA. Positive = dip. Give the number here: 3.3 AA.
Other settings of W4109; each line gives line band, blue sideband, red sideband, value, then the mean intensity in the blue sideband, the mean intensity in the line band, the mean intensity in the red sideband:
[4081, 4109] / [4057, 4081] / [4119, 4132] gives 3.1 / 0.544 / 0.482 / 0.541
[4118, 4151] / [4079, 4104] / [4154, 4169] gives -3.0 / 0.483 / 0.555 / 0.526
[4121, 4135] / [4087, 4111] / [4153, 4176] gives -0.6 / 0.488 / 0.527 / 0.529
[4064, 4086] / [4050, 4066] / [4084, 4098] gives 0.4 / 0.544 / 0.515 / 0.507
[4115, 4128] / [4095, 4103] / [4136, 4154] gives -0.9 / 0.425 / 0.543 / 0.594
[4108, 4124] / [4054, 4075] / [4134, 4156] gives 1.2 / 0.548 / 0.521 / 0.57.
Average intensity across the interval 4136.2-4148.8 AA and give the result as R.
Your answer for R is 0.591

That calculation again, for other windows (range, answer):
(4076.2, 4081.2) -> 0.526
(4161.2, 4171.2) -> 0.559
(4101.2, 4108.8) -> 0.467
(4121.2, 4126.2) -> 0.554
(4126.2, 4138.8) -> 0.513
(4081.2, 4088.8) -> 0.487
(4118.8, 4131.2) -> 0.543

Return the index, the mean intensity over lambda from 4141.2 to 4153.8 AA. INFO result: 0.602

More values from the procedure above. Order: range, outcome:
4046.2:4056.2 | 0.527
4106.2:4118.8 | 0.531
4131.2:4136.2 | 0.461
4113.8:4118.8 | 0.517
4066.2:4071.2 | 0.568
